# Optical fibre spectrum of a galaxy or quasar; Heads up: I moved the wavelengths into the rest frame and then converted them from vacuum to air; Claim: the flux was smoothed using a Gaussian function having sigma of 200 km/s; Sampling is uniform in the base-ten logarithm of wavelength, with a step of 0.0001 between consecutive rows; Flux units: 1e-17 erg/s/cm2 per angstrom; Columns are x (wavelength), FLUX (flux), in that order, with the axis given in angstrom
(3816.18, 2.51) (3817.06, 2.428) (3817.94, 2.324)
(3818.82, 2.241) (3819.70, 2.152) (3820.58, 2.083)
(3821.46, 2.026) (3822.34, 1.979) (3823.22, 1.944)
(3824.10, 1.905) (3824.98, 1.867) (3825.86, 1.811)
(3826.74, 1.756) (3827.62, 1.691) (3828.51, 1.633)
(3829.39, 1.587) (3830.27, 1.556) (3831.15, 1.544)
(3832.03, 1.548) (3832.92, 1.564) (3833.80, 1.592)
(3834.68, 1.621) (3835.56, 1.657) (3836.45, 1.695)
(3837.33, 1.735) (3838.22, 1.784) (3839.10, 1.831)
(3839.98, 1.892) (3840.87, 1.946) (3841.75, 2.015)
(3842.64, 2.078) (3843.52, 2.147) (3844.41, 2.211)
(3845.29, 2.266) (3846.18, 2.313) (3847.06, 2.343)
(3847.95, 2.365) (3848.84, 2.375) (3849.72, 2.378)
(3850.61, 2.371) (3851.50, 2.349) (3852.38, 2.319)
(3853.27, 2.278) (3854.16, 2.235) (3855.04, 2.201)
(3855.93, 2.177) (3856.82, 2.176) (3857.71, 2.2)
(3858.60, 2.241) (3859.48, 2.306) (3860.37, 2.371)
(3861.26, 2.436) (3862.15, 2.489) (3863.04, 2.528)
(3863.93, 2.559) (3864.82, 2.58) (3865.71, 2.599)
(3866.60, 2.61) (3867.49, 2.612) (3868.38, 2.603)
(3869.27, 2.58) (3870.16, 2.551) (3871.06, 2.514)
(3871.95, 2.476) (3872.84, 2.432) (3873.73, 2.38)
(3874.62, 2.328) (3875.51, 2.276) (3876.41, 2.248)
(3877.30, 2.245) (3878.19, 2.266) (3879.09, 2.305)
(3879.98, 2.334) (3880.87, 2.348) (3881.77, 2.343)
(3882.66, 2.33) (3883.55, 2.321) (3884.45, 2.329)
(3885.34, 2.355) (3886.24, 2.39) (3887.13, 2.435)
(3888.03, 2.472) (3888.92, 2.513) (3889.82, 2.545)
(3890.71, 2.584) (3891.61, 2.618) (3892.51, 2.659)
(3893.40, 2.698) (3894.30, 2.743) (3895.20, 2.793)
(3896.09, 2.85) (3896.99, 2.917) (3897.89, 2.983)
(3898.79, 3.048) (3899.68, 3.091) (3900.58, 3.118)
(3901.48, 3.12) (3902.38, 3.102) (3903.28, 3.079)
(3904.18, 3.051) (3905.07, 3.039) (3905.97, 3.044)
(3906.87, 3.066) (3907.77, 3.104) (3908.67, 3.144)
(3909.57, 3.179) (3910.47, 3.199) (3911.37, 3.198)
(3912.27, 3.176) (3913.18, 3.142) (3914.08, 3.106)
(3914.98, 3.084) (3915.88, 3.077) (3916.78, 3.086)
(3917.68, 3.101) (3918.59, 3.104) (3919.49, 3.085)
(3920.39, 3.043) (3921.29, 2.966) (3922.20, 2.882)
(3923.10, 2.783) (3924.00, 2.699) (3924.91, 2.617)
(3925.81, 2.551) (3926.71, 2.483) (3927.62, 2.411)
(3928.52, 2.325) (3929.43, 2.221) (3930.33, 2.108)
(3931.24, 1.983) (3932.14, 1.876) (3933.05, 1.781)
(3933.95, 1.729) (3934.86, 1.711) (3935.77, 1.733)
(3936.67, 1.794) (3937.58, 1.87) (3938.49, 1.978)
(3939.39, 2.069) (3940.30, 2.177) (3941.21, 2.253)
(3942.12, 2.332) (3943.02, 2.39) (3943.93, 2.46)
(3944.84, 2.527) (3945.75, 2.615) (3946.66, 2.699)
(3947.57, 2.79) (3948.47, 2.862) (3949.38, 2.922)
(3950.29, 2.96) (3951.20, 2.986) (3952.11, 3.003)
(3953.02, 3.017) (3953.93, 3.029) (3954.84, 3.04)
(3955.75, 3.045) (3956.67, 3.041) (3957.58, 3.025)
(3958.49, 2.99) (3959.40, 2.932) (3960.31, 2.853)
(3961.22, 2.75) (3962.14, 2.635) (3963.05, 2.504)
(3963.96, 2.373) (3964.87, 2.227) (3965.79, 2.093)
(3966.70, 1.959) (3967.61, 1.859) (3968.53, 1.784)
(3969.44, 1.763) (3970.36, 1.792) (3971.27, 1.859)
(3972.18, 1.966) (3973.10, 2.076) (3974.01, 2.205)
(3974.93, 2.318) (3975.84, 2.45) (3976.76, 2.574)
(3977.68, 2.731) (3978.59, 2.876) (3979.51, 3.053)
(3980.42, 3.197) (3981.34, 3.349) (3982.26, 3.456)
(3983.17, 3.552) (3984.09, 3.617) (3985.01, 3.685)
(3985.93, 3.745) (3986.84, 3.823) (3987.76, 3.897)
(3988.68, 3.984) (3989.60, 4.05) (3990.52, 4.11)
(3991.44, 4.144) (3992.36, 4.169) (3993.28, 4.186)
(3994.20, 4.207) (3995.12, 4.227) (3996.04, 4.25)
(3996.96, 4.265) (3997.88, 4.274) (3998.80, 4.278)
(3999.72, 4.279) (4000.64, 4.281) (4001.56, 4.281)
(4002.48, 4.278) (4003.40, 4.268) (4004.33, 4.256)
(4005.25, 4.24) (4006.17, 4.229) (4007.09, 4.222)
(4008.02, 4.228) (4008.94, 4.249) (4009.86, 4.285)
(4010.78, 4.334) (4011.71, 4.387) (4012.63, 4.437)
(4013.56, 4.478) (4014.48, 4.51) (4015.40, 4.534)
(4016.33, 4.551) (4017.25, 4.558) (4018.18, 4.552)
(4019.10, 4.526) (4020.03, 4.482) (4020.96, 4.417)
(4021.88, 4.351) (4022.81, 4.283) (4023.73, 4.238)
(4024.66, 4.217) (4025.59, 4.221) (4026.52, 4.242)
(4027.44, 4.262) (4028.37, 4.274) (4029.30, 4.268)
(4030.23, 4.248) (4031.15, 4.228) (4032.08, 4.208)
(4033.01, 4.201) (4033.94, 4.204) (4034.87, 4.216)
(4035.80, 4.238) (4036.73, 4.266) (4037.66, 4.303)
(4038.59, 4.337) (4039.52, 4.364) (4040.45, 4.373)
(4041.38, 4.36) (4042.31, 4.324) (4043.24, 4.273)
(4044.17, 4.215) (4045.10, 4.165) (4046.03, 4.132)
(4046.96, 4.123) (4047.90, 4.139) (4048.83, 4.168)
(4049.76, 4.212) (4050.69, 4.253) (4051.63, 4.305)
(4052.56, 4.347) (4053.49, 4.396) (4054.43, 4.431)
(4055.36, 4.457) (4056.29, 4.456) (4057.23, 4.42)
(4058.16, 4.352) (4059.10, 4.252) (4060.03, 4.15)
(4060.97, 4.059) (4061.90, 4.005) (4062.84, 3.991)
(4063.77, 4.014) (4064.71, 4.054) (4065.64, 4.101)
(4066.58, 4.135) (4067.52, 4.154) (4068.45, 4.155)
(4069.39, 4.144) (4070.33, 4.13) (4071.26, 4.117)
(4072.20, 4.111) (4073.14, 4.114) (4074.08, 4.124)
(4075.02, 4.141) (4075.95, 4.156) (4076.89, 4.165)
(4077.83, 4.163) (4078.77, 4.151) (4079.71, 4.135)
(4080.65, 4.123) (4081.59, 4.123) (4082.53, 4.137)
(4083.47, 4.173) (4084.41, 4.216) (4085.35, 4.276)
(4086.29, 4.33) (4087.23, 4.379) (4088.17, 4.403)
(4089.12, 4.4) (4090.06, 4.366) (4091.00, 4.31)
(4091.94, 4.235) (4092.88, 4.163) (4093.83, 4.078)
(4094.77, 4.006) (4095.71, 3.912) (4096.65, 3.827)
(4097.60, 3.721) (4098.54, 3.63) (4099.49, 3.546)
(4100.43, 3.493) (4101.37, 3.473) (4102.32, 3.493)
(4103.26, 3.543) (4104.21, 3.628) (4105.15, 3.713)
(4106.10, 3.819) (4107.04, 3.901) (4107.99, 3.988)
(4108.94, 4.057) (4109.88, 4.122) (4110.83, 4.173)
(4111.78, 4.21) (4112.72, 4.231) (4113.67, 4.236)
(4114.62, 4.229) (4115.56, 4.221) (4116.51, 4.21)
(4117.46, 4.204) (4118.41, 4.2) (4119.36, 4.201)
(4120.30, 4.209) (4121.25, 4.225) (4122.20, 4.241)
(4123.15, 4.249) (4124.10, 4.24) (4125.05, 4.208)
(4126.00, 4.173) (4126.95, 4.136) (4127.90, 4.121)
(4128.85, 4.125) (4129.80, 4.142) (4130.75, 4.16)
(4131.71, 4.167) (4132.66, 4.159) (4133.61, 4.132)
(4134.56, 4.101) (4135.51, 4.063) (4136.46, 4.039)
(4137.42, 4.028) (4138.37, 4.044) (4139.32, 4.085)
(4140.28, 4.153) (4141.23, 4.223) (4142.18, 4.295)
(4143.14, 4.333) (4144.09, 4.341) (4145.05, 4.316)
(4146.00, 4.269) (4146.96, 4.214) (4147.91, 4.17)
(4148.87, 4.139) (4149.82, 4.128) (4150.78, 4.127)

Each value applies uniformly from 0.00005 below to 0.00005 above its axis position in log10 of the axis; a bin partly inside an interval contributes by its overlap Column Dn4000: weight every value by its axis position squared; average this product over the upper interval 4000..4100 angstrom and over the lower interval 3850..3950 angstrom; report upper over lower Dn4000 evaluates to 1.78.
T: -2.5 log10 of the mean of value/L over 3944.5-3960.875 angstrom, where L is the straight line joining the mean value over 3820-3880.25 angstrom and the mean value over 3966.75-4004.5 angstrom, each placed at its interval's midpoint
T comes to 0.062 mag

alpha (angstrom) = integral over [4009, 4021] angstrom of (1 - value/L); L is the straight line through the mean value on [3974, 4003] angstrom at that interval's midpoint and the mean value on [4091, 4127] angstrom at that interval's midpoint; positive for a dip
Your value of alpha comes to -2.2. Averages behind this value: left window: 3.71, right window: 4.01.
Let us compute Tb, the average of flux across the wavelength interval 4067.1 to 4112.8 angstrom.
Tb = 4.04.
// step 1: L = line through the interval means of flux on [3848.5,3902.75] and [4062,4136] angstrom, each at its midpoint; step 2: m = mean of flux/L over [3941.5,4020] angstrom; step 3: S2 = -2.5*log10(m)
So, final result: -0.03 mag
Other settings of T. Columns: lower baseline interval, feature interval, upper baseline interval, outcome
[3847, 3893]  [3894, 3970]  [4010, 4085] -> 0.13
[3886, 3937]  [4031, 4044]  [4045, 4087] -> -0.09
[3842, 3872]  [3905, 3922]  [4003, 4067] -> -0.04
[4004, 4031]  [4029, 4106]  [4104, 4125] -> 0.03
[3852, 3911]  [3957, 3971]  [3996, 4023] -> 0.49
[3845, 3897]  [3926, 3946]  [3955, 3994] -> 0.28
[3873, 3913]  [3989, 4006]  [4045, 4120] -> -0.21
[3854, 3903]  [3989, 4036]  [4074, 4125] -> -0.23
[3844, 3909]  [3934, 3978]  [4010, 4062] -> 0.37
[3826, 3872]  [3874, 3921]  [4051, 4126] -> -0.10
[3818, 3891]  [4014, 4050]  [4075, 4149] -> -0.22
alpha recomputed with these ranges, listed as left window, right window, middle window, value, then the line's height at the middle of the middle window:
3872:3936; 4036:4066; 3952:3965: 1.6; 3.25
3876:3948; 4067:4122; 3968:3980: 3.3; 3.11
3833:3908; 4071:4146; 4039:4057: -3.0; 3.68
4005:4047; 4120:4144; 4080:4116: 1.6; 4.21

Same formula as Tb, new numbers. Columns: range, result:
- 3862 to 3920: 2.73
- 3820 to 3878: 2.14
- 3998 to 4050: 4.3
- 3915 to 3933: 2.64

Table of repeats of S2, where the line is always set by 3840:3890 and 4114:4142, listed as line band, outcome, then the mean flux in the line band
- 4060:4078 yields -0.10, 4.11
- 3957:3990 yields 0.12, 2.78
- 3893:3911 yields -0.16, 3.02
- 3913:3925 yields -0.10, 2.99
